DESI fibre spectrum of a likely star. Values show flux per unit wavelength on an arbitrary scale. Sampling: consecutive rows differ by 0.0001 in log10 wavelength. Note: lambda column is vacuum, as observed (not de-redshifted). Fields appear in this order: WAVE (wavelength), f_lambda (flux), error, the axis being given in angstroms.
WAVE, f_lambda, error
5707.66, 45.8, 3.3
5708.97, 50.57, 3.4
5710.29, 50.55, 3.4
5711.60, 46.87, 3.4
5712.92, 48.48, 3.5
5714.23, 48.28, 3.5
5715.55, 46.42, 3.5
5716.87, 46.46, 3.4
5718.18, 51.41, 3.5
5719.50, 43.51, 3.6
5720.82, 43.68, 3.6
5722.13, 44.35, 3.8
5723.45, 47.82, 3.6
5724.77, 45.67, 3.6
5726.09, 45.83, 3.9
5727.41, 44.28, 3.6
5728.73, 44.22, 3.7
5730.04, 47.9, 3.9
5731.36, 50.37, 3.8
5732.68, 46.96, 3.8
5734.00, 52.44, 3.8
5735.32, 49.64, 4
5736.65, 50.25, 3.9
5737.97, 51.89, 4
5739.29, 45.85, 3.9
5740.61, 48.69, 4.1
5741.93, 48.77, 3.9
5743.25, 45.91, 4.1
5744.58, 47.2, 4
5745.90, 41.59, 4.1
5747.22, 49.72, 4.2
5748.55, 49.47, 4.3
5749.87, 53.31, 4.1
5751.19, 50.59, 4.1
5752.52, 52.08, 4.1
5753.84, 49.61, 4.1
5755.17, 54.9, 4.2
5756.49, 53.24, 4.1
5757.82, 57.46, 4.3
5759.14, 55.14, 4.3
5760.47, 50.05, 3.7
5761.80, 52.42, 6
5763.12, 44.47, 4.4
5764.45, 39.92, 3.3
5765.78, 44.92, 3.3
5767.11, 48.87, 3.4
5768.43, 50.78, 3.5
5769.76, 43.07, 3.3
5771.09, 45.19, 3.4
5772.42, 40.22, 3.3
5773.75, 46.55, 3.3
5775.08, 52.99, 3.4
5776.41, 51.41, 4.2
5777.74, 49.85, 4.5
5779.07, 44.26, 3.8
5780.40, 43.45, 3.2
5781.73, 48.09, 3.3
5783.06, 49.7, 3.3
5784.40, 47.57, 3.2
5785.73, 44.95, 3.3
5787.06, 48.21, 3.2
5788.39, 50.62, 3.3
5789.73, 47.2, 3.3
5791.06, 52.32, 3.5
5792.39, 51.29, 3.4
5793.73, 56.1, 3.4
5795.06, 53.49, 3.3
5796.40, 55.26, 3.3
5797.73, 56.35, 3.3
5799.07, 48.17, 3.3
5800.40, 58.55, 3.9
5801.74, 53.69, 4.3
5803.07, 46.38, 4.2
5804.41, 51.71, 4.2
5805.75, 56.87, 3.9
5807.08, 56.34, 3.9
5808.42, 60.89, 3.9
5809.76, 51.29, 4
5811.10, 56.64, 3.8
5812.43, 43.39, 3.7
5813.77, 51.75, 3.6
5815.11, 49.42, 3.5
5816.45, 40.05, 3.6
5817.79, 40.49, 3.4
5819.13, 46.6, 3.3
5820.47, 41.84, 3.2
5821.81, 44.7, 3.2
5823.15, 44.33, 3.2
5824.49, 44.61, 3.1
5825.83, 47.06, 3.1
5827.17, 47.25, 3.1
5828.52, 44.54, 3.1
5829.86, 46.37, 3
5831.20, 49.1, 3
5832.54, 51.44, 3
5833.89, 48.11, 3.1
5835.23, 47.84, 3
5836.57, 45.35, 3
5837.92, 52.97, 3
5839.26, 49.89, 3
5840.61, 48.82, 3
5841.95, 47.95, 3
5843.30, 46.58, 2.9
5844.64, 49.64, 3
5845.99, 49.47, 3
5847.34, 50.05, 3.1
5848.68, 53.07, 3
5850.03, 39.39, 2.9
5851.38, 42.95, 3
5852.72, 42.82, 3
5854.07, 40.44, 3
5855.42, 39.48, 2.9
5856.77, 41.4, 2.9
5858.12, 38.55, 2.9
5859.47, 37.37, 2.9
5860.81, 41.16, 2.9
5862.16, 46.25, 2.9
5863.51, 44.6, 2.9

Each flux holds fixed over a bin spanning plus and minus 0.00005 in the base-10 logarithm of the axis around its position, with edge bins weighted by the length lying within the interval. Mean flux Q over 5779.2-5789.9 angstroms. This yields 47.3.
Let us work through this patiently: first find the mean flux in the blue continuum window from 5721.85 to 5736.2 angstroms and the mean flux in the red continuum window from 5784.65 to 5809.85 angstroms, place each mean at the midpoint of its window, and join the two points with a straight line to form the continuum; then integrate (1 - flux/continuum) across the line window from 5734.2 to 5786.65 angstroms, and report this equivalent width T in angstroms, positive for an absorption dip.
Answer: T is 1.2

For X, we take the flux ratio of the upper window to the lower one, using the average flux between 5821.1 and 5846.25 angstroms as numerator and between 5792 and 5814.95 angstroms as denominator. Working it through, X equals 0.9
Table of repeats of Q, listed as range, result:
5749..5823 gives 49.7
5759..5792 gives 47.6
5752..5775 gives 48.8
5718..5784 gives 48.2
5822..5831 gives 45.8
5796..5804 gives 53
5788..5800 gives 52.5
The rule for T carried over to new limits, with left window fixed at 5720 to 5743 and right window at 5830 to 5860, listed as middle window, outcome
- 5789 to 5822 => -3.07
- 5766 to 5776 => 0.04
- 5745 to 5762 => -1.51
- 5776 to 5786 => -0.11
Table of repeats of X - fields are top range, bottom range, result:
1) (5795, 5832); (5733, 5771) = 1.00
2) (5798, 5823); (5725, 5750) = 1.04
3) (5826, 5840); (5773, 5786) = 1.01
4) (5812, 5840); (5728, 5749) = 0.97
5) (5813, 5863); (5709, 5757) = 0.94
